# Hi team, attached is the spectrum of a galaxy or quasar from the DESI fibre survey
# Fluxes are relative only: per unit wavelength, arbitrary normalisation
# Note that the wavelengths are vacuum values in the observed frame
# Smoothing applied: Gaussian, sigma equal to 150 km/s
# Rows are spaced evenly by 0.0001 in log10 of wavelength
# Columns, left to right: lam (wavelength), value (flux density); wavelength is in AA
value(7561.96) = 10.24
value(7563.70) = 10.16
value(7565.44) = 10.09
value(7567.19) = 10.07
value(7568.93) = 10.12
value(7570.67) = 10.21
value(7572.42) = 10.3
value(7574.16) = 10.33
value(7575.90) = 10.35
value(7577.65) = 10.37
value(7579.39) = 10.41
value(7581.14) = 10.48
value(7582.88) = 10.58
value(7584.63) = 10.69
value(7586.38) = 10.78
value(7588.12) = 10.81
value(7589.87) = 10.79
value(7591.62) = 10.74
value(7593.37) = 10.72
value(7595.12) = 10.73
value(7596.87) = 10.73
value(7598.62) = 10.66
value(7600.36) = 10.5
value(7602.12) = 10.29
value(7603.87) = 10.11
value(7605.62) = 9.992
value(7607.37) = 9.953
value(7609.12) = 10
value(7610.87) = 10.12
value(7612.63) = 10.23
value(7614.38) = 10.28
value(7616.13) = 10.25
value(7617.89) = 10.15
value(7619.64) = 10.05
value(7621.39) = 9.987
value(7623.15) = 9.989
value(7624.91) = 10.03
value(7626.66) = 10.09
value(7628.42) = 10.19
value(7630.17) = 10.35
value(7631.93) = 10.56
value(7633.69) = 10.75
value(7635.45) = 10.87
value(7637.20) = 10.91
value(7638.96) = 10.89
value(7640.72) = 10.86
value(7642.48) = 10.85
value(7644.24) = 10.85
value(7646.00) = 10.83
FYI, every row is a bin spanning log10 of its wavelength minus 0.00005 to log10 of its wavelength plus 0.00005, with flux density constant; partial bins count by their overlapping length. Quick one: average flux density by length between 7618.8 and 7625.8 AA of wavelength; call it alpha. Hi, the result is 10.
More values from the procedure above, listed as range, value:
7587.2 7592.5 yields 10.8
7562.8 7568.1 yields 10.1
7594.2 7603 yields 10.6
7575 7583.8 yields 10.4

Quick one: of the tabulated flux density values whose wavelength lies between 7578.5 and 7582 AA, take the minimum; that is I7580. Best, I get 10.41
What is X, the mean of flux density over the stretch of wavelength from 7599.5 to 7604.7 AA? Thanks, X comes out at 10.3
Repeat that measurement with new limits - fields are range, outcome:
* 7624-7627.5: 10.1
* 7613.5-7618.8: 10.2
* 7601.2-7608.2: 10.1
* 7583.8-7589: 10.8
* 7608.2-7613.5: 10.1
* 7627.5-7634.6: 10.5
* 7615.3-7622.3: 10.1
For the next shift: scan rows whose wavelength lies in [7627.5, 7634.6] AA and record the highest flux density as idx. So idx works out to 10.75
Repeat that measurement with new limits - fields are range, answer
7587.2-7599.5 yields 10.81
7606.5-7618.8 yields 10.28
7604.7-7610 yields 10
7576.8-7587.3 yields 10.78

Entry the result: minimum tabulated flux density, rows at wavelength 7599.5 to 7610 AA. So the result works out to 9.953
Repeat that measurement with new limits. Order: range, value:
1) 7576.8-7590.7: 10.37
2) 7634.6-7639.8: 10.87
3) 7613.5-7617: 10.25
